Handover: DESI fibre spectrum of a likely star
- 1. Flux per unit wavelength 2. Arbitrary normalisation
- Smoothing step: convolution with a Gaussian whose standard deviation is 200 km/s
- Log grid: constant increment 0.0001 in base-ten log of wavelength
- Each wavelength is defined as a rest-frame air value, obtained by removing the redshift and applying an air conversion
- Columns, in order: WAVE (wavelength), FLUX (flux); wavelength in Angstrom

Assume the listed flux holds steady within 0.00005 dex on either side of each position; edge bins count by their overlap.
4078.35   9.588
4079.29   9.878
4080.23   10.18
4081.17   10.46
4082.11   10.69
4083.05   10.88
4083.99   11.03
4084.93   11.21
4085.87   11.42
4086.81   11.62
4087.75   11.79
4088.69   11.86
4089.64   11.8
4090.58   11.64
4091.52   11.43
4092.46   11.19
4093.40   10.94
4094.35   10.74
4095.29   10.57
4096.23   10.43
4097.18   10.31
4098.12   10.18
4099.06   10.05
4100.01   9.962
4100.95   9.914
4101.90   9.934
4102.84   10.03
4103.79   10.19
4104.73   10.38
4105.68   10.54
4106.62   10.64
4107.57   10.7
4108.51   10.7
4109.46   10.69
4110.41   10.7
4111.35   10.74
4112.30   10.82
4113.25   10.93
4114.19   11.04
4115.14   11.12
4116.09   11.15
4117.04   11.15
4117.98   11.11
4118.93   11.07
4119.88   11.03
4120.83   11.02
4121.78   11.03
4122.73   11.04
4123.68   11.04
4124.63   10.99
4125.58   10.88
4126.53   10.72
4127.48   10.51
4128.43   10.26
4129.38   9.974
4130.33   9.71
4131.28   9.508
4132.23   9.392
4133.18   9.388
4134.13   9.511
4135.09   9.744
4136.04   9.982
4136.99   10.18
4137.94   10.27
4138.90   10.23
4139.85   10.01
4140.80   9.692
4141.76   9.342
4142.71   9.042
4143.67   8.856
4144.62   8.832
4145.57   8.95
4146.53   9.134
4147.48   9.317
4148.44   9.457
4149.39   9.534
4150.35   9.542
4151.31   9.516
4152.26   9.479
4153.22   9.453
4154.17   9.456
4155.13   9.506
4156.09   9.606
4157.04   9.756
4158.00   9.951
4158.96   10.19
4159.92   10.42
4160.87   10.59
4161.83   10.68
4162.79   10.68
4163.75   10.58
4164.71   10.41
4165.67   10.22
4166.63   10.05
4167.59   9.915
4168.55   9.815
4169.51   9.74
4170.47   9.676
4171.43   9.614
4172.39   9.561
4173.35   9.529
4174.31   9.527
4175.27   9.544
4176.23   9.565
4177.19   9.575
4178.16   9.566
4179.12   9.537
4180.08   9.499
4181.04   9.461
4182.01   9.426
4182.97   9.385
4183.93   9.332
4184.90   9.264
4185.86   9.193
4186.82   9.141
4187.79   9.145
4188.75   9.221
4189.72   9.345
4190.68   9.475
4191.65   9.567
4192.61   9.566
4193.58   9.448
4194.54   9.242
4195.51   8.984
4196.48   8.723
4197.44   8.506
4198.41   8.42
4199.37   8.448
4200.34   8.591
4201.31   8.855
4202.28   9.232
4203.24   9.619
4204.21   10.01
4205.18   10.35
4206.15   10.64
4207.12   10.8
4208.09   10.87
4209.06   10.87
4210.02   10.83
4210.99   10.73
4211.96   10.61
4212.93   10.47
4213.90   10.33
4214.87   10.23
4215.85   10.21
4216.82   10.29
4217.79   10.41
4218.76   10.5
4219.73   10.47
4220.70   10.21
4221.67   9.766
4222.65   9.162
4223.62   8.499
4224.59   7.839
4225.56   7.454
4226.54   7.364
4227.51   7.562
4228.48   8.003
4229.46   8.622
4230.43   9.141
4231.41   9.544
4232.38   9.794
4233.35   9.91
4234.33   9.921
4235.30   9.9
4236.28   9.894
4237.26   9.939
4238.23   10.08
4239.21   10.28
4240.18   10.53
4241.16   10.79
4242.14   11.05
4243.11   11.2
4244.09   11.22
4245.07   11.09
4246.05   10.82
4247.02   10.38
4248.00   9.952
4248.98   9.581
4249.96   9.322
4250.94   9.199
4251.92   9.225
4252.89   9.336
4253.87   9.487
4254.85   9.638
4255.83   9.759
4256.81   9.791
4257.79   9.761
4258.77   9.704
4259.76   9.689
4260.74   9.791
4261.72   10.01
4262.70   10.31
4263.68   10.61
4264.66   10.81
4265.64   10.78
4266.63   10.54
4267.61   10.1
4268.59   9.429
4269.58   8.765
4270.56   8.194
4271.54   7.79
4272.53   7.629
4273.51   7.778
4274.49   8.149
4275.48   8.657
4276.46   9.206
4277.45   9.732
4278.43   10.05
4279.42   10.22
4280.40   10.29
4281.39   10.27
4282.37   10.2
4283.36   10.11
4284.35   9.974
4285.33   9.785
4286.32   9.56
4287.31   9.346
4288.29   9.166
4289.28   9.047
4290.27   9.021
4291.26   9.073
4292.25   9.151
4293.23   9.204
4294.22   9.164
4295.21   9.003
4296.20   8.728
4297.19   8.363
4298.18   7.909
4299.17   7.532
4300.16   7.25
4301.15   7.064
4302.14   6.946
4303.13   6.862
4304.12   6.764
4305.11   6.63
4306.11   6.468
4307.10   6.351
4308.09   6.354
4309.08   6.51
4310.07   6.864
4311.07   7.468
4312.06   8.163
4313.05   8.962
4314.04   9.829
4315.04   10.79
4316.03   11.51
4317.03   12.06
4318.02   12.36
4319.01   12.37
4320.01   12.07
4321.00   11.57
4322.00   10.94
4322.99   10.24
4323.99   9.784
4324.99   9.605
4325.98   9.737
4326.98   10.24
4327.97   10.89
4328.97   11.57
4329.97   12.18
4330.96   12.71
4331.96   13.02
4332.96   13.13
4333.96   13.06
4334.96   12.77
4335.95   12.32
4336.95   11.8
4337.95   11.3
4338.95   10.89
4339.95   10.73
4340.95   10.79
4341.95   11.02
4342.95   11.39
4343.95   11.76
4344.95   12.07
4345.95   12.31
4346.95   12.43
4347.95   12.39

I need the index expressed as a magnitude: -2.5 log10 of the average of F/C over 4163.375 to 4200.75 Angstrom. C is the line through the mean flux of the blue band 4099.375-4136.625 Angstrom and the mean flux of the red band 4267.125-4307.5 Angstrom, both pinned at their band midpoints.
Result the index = 0.04 mag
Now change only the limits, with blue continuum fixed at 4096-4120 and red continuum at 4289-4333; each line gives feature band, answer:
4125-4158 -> 0.08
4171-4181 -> 0.07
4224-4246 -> 0.02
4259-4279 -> 0.02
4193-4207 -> 0.09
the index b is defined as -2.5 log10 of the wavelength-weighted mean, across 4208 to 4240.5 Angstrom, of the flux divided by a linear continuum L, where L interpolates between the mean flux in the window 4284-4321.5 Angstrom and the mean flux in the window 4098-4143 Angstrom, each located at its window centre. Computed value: -0.023 mag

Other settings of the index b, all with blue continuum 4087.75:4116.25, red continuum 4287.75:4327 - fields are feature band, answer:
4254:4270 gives -0.07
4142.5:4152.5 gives 0.12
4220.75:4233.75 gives 0.11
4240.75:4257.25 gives -0.08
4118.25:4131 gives -0.02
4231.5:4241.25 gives -0.06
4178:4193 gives 0.07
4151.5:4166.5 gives 0.02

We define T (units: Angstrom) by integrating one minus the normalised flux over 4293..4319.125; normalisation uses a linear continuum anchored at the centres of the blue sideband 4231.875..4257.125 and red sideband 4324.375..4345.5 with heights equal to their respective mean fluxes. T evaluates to 6.5 Angstrom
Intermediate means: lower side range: 10.1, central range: 8.36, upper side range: 11.6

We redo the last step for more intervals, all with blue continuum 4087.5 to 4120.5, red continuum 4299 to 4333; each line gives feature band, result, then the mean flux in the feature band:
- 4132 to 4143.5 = 0.93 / 9.71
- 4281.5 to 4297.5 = 0.51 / 9.34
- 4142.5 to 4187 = 3.25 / 9.65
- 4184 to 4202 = 2.05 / 9.07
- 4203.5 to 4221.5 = -0.63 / 10.5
